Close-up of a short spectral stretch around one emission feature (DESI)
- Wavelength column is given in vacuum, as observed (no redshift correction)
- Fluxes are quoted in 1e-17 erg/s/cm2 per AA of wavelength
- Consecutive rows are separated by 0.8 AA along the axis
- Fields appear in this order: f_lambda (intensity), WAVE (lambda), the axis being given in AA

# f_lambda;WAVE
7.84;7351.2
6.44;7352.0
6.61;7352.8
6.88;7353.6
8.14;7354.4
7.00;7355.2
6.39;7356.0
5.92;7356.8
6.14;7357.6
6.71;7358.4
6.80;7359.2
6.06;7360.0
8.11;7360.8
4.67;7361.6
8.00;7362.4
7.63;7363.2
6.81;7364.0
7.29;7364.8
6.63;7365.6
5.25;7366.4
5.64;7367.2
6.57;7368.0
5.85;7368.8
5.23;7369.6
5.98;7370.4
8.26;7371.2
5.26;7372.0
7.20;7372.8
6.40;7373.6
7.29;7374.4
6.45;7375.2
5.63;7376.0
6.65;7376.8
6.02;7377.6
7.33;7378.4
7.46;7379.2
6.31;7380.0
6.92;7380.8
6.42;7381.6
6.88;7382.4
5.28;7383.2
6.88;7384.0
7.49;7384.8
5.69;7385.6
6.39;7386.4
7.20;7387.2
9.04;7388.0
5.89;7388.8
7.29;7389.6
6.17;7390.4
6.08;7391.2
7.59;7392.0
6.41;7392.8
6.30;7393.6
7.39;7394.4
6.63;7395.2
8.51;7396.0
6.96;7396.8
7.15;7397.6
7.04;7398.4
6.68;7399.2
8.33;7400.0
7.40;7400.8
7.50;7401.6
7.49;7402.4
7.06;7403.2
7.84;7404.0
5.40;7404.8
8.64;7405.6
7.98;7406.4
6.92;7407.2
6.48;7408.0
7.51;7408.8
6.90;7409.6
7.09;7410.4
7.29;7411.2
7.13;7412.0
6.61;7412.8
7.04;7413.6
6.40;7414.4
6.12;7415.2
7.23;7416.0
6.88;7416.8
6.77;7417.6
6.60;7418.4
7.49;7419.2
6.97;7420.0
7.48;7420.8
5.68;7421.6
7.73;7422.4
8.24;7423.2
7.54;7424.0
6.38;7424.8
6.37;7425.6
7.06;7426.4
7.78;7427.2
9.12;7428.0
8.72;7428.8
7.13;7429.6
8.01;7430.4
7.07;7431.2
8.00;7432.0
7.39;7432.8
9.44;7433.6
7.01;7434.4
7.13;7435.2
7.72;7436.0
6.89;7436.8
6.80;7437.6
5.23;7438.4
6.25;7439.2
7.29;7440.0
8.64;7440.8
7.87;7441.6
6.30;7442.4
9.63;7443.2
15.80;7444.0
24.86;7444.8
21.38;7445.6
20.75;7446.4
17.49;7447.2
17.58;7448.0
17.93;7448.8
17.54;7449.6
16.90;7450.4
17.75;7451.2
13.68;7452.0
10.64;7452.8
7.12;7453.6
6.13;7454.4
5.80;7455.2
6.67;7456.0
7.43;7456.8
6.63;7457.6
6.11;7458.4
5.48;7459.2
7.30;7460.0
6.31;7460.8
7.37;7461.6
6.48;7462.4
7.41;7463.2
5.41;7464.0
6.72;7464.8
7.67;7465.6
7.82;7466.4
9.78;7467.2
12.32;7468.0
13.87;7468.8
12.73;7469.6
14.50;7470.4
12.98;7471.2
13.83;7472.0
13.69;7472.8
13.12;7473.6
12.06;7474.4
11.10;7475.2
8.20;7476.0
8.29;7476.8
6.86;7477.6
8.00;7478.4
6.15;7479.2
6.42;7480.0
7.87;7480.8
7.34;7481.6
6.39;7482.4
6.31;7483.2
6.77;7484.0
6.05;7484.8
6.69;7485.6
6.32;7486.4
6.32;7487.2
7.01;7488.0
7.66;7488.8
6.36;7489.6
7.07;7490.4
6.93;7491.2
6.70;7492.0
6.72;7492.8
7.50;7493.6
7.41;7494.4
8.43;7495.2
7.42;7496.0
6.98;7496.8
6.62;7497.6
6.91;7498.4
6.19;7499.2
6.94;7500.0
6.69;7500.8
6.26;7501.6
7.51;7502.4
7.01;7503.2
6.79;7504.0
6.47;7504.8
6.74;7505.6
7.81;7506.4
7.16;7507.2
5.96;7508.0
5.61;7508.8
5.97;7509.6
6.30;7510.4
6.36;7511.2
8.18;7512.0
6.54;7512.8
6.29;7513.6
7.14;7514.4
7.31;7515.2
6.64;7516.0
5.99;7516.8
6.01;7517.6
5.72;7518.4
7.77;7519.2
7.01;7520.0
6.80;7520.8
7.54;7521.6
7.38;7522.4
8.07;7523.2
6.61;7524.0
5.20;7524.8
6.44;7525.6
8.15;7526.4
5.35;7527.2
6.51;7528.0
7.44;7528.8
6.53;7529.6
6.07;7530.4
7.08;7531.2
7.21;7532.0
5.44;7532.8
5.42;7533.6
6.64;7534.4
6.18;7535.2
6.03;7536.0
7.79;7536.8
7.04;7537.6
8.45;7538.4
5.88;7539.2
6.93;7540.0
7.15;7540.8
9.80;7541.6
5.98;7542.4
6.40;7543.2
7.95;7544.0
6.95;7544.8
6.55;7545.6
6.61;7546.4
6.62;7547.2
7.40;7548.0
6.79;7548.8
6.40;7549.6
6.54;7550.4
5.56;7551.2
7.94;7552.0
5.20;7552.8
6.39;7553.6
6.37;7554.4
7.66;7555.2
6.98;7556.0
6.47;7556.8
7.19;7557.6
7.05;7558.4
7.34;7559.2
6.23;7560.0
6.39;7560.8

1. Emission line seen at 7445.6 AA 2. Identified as H-alpha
